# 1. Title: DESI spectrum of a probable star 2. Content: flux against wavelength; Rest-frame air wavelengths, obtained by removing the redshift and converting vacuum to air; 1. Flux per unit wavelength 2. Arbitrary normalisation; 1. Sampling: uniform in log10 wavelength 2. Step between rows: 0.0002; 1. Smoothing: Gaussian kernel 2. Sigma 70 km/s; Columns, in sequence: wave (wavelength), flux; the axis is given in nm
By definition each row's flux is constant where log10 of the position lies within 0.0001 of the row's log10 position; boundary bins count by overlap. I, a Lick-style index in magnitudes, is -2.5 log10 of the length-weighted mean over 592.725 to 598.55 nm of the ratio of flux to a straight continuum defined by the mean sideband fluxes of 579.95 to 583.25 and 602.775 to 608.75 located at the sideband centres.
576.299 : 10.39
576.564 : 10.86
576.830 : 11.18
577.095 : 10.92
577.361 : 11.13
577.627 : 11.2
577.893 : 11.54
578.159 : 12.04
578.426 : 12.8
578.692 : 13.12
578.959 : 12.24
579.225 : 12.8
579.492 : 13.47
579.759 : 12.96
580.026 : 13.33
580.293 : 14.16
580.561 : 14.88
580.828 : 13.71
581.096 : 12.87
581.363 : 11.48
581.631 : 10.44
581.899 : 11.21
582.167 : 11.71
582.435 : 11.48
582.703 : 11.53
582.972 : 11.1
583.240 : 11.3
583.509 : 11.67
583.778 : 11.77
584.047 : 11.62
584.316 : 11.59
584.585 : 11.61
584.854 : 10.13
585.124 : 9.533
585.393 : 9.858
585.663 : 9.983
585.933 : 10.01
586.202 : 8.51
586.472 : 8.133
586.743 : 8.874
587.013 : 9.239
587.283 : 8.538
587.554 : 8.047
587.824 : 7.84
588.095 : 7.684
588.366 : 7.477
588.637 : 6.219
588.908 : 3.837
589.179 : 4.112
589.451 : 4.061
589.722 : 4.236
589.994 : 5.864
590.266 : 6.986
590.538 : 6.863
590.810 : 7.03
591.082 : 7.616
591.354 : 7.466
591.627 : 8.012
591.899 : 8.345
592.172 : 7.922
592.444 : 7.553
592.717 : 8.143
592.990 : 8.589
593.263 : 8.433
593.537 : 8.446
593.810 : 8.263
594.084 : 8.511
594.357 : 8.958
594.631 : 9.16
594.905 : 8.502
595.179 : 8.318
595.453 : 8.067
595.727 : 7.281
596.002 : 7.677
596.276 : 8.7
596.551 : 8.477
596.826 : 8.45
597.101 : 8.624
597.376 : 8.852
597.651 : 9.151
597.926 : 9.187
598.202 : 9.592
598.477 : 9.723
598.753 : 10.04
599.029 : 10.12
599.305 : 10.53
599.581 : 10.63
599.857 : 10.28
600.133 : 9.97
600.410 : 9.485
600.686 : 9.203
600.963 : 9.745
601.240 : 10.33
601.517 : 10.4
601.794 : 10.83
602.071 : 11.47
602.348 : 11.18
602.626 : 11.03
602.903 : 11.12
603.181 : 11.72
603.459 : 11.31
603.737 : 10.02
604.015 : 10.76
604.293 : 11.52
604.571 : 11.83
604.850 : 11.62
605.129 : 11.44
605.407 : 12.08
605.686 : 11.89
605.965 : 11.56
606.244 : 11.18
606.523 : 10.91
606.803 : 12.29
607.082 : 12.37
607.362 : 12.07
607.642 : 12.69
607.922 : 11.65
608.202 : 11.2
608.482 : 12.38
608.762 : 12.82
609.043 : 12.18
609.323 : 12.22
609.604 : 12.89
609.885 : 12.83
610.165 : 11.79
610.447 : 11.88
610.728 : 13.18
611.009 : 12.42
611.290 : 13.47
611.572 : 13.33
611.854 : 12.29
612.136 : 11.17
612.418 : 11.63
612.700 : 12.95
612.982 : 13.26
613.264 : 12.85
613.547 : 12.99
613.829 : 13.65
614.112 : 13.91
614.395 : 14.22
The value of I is 0.35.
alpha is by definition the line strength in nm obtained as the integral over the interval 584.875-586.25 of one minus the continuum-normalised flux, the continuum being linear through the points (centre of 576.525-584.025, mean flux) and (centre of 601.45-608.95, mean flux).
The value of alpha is 0.26 nm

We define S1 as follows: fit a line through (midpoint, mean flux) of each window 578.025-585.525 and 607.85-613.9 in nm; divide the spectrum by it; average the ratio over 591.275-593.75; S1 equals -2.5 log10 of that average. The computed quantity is 0.44 mag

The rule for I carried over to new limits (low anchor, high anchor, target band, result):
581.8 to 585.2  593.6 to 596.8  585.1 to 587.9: 0.18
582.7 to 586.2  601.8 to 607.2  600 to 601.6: 0.15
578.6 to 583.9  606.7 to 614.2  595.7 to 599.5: 0.34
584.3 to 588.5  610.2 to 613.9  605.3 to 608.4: 0.01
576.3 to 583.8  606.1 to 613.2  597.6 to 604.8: 0.17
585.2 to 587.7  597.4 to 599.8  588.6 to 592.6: 0.40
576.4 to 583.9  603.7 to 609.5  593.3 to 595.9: 0.38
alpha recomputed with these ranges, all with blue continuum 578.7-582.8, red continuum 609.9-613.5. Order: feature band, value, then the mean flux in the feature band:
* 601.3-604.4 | 0.38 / 11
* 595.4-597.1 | 0.60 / 8.15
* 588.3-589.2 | 0.51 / 5.42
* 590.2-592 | 0.73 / 7.48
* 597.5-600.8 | 0.72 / 9.83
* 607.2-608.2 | 0.04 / 12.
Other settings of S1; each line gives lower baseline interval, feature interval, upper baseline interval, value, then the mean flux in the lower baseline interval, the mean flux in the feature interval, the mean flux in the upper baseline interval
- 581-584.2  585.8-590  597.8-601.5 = 0.48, 11.5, 7.07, 9.93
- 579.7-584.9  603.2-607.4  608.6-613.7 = 0.09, 12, 11.5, 12.6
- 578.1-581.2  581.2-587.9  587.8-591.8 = -0.05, 13.2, 10.3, 6.33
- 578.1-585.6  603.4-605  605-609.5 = 0.07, 12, 11.2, 11.9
